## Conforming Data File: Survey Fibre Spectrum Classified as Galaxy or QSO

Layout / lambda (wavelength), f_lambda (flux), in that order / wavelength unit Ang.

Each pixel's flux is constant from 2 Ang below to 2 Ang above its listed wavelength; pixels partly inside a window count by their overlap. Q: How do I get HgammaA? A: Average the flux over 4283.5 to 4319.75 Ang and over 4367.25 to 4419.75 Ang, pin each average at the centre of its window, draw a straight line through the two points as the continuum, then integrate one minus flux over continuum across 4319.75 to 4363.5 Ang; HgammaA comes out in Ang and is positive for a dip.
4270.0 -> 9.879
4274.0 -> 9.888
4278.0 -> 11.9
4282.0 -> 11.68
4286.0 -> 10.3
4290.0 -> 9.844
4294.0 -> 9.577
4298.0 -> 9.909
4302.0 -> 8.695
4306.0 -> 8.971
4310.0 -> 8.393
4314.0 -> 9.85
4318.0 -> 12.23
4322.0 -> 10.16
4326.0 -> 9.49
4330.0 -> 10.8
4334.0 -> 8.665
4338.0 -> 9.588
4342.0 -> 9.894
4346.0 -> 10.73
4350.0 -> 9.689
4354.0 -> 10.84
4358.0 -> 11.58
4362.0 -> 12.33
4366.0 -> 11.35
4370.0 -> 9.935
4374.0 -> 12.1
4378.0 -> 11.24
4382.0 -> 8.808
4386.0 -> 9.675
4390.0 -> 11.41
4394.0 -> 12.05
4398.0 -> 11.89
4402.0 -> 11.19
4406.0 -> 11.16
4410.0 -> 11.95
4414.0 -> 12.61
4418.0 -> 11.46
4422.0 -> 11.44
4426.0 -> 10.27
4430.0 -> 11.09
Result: 0.3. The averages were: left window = 9.76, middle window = 10.3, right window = 11.2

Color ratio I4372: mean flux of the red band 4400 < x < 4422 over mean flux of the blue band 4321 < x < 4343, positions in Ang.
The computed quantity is 1.20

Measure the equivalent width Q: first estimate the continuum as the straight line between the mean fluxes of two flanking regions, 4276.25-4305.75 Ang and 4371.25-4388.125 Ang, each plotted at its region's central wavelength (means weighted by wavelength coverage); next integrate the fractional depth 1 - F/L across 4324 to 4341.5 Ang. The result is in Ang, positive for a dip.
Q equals 1.10 Ang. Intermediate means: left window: 10.2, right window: 10.4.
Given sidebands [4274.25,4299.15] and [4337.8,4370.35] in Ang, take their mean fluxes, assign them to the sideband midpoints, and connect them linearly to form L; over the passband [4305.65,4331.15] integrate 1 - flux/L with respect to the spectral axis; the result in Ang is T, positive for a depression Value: 1.4 Ang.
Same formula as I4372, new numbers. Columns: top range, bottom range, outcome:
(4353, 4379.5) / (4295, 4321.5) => 1.17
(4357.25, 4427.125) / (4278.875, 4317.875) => 1.14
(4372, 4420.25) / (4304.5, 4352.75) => 1.14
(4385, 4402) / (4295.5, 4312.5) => 1.26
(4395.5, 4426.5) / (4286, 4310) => 1.23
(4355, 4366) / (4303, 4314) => 1.32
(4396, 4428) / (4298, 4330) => 1.18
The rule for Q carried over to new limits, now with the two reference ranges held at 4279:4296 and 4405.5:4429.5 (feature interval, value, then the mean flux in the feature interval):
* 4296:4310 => 1.97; 9.08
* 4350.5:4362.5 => -0.28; 11.3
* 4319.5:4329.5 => 0.60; 10.1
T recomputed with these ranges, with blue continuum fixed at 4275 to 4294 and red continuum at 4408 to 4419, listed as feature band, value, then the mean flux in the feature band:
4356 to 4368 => -0.2 Ang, 11.8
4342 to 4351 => 0.9 Ang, 10.2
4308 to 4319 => 1.1 Ang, 9.97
